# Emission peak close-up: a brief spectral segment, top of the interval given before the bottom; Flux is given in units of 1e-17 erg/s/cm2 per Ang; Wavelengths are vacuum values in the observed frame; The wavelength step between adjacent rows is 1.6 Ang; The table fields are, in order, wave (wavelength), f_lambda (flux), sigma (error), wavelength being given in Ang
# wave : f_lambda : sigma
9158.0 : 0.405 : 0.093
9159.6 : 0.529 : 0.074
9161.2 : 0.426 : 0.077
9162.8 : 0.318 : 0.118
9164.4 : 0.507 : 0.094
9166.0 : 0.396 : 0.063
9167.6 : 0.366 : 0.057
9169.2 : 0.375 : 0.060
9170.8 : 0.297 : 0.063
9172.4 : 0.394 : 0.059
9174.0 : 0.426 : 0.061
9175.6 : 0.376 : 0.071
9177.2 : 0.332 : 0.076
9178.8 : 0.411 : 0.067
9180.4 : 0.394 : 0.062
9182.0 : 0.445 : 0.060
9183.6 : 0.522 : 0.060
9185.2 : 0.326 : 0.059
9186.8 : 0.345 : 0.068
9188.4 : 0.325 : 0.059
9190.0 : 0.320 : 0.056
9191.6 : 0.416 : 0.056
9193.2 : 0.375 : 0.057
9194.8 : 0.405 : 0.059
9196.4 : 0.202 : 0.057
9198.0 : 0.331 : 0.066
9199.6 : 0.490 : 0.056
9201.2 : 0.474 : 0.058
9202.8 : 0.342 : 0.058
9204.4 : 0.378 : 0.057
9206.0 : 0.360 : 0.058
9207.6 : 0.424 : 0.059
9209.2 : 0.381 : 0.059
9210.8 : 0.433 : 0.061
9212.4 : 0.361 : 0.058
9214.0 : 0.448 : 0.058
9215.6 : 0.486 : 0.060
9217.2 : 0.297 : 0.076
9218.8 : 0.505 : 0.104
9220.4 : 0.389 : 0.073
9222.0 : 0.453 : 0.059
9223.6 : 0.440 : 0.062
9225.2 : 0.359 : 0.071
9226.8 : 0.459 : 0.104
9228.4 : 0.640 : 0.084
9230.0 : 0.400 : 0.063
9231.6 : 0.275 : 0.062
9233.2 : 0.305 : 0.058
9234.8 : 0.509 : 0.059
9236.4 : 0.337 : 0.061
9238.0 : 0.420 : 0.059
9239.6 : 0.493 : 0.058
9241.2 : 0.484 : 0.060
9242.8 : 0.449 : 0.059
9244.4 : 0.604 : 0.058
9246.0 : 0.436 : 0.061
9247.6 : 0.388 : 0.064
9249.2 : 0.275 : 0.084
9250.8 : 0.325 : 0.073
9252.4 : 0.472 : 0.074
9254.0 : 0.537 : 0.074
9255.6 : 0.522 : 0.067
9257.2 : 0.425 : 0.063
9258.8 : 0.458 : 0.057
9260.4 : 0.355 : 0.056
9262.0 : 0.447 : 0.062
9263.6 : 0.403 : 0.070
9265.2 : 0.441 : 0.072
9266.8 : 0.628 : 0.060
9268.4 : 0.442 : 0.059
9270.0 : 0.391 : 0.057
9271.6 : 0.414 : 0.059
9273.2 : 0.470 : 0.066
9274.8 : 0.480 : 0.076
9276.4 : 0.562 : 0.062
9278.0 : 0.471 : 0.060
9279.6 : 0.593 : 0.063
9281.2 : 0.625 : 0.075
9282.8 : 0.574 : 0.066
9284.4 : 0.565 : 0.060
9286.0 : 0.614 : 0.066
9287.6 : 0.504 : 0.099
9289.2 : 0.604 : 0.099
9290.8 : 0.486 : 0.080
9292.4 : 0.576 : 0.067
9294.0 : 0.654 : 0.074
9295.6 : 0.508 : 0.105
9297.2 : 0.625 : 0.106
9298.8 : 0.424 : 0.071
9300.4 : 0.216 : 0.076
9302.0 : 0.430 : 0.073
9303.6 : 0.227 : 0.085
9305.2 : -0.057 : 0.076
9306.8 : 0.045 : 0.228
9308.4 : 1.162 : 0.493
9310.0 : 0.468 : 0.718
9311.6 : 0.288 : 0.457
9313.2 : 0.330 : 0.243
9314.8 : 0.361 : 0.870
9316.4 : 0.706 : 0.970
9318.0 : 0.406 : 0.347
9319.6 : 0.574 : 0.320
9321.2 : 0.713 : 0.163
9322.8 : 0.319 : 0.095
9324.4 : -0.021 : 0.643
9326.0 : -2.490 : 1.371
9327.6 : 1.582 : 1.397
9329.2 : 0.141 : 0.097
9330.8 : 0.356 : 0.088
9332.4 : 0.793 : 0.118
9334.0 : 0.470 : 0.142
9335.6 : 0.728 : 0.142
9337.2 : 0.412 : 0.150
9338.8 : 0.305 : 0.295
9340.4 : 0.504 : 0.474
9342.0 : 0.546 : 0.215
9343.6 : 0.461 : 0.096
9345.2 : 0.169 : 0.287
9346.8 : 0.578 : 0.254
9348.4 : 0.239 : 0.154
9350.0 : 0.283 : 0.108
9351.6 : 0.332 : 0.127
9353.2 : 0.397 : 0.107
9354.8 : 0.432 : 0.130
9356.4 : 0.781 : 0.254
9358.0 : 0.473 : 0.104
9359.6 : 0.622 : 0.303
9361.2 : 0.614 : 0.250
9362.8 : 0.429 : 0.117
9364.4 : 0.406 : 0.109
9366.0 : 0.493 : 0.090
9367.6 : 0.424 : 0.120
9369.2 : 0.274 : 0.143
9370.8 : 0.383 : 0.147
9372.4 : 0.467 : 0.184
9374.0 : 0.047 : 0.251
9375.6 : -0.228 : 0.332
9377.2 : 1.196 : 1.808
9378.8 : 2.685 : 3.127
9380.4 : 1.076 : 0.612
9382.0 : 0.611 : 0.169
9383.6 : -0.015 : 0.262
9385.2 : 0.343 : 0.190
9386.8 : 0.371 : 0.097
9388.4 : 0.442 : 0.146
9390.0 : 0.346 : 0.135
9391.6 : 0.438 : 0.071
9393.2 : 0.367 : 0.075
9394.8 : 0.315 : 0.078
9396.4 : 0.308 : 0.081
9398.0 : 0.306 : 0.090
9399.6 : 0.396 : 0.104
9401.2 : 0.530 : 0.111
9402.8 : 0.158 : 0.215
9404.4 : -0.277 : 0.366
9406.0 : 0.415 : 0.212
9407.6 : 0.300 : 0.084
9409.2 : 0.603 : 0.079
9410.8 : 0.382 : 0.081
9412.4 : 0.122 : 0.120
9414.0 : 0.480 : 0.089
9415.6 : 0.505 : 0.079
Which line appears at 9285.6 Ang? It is Mg II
